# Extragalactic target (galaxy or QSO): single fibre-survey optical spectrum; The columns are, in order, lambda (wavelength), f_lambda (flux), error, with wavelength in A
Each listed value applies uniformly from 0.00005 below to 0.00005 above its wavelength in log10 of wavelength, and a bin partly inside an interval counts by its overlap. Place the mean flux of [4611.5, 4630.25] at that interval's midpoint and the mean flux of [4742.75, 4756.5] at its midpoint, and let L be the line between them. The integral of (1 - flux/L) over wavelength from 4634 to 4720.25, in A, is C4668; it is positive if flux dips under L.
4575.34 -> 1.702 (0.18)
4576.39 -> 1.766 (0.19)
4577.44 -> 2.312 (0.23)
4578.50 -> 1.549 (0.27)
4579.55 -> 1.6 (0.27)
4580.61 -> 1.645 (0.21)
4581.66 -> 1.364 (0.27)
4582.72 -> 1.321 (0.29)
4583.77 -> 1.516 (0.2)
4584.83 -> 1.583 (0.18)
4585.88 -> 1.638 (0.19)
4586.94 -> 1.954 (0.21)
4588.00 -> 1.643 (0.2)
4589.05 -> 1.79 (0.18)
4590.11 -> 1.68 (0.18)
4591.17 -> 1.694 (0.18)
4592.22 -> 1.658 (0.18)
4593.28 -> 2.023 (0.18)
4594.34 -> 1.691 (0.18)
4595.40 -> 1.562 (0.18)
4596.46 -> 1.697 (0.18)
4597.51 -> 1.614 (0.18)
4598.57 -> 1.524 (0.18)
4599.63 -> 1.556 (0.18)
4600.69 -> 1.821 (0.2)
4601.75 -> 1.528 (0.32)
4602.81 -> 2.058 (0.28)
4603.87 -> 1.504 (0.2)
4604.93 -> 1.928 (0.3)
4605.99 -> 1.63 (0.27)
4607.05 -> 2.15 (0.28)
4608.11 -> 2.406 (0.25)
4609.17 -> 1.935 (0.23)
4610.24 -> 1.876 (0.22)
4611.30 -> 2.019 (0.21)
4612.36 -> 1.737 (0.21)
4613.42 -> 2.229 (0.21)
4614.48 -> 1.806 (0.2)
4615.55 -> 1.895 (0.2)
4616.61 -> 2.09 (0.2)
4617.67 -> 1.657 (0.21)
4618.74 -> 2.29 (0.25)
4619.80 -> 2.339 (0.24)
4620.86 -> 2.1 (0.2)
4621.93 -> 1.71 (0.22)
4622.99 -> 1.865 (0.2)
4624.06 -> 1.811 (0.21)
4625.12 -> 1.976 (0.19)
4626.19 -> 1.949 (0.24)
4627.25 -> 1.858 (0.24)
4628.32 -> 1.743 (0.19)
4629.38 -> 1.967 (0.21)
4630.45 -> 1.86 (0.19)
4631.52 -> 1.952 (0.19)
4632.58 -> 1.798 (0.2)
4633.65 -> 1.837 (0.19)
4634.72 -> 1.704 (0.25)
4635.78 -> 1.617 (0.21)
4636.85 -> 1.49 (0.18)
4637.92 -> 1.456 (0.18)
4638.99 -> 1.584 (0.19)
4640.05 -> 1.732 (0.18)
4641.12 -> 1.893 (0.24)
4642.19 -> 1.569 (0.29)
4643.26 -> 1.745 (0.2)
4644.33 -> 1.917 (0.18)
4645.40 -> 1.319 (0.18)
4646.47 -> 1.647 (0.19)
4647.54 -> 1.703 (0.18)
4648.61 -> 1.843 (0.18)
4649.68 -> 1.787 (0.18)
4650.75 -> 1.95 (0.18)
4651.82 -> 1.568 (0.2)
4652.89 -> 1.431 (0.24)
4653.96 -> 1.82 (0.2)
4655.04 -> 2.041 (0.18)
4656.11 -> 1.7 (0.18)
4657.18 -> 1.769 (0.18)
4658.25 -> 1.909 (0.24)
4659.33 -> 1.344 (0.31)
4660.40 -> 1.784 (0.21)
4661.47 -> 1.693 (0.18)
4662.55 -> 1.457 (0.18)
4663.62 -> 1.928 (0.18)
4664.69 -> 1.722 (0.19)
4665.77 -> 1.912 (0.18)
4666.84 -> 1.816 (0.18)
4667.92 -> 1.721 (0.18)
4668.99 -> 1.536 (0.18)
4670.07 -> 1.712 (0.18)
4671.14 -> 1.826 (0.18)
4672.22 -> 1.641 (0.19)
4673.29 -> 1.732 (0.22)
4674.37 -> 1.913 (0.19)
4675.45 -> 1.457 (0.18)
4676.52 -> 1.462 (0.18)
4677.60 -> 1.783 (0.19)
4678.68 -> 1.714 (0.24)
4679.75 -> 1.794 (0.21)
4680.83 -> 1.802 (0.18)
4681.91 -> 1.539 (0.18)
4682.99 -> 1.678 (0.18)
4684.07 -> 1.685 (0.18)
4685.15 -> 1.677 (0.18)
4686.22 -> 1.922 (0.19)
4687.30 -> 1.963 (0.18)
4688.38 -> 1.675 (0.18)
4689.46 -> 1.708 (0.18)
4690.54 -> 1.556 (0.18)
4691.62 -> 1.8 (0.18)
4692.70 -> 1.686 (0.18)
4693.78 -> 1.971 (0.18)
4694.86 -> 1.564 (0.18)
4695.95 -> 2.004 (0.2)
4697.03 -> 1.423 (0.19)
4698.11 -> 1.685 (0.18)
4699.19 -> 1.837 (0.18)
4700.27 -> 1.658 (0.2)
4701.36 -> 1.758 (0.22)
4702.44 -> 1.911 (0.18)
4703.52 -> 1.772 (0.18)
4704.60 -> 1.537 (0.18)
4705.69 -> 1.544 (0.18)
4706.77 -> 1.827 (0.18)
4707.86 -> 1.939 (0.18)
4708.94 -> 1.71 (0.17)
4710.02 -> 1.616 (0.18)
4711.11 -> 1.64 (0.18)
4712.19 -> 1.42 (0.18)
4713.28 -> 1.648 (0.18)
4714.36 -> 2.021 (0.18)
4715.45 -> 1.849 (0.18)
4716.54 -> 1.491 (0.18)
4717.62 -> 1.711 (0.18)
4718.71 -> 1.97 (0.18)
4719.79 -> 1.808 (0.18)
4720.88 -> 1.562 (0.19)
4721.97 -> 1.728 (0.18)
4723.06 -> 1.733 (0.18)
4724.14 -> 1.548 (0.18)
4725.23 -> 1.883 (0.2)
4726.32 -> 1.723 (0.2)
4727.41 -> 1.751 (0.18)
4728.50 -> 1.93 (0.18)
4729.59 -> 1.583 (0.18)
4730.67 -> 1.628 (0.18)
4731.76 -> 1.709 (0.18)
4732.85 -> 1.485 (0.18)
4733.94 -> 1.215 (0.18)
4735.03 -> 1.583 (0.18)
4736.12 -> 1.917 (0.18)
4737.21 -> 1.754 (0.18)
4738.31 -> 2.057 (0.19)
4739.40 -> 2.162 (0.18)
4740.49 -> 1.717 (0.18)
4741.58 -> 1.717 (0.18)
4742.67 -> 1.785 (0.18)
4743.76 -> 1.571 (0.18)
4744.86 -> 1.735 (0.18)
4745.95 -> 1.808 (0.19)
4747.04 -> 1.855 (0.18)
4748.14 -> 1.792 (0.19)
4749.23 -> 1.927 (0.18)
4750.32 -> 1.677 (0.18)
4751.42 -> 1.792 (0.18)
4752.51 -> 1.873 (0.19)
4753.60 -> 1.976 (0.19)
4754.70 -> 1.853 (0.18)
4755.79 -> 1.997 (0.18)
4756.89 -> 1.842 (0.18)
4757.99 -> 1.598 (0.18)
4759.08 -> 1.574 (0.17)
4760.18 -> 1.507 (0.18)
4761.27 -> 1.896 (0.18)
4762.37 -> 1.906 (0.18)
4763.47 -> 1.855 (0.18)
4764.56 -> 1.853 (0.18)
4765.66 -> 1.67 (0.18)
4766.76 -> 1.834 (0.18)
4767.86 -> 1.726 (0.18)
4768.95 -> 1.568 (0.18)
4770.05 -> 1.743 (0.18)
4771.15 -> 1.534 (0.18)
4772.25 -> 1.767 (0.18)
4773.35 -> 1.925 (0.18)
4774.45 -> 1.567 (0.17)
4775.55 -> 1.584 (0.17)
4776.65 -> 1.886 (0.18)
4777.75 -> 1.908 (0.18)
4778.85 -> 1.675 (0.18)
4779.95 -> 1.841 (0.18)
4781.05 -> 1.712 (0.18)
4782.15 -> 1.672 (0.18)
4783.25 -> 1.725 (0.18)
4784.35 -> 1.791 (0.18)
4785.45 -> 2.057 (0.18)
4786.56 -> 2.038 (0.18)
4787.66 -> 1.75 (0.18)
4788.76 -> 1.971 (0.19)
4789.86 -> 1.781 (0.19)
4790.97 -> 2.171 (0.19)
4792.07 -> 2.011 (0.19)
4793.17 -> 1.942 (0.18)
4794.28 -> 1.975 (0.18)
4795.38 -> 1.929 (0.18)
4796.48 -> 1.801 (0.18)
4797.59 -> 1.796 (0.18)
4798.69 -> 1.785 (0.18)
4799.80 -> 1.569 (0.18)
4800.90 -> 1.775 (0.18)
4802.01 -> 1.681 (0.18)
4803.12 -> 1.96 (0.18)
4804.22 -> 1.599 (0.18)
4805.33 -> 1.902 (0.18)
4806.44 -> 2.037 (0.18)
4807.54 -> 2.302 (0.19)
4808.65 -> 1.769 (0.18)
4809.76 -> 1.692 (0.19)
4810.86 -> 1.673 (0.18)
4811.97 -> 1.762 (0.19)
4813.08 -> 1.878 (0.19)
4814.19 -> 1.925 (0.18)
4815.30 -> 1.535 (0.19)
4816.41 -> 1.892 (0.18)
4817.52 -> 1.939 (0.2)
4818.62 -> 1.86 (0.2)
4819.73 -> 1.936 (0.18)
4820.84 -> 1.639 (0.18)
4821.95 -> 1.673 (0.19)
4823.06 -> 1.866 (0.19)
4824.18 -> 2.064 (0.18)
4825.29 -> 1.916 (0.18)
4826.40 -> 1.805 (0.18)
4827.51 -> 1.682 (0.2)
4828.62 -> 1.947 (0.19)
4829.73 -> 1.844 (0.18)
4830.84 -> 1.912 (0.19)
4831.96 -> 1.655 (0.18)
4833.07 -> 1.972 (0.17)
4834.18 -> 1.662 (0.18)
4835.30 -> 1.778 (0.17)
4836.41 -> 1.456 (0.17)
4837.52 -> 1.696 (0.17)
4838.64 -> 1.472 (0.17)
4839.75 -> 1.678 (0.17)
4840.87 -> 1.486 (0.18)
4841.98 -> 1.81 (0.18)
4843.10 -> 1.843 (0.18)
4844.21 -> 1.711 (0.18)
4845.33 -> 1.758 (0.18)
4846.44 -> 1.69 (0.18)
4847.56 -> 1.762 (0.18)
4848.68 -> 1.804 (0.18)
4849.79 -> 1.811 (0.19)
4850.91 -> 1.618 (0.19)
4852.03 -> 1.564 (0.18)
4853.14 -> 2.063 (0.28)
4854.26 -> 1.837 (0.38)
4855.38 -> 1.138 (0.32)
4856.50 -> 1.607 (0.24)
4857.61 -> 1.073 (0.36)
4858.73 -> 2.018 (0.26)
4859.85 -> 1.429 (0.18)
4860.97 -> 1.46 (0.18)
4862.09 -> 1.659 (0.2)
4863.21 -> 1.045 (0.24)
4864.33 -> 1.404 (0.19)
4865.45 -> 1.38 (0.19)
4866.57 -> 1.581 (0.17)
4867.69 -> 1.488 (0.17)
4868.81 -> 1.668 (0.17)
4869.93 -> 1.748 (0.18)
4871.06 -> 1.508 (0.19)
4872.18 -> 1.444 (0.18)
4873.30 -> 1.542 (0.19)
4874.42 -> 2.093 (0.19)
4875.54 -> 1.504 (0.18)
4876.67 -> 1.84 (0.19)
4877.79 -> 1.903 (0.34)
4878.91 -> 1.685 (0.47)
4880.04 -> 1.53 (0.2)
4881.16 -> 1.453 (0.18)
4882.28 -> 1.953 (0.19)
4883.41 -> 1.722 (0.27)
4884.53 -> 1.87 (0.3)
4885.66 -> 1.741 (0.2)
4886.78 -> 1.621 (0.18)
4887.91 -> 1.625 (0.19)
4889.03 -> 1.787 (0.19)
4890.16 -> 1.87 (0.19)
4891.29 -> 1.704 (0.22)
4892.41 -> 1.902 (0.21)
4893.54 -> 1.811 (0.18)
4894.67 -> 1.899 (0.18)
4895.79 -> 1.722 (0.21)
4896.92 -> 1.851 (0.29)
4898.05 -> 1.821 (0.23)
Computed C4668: 7.9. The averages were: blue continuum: 1.94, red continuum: 1.82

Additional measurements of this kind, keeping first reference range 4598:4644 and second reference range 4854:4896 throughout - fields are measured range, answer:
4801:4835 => -3.0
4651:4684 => 1.7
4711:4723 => 0.3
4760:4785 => -0.4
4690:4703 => 0.3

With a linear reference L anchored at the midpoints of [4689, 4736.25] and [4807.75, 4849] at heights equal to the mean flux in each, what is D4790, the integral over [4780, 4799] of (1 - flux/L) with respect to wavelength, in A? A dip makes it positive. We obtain -1.4 A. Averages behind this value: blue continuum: 1.7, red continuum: 1.77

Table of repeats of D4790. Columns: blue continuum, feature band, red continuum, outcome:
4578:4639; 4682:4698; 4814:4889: 0.2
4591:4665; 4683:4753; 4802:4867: 1.0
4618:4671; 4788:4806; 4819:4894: -1.5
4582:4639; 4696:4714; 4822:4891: 0.6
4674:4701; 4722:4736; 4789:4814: 0.9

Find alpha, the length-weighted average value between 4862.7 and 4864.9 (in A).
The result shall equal 1.23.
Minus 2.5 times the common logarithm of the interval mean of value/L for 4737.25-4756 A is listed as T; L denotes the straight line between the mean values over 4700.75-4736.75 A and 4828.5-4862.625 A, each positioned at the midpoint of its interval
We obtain -0.09 mag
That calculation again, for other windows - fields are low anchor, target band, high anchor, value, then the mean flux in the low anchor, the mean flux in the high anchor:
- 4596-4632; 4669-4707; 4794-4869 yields 0.07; 1.89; 1.73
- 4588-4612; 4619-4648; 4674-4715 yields -0.02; 1.79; 1.72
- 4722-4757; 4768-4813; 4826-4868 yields -0.07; 1.77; 1.65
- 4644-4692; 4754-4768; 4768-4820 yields 0.01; 1.72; 1.82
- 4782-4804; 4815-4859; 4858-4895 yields 0.01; 1.86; 1.66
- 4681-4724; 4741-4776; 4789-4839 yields 0.01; 1.72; 1.82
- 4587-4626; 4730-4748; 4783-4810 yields 0.08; 1.85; 1.88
